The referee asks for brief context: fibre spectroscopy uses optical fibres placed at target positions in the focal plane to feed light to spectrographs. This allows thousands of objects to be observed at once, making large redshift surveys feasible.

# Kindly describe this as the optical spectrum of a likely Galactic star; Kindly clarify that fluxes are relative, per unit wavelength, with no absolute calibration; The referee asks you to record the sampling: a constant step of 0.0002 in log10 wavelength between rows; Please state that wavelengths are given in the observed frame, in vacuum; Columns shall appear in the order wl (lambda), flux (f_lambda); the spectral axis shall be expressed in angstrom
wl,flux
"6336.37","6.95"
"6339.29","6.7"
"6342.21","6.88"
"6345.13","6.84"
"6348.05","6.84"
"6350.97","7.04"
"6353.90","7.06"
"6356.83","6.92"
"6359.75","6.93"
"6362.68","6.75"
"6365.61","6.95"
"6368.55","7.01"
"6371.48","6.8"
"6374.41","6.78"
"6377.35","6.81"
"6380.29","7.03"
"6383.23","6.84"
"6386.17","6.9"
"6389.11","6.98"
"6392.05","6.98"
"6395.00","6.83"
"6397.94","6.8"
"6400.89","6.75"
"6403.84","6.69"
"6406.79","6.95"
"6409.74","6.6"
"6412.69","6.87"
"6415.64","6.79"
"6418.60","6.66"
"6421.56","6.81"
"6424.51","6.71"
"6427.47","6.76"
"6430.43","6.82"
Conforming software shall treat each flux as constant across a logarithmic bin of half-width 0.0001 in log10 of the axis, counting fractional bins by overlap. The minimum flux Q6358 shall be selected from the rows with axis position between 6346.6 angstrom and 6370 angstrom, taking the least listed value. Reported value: 6.75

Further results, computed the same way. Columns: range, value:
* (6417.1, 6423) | 6.66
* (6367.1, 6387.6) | 6.78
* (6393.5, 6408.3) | 6.69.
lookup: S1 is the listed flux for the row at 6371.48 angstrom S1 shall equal 6.8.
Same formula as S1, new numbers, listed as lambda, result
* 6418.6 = 6.66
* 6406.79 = 6.95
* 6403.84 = 6.69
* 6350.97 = 7.04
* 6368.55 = 7.01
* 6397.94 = 6.8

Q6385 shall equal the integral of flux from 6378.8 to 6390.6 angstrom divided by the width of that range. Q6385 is 6.94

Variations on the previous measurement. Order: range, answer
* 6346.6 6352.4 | 6.94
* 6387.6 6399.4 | 6.9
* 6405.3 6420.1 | 6.77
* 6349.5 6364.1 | 6.94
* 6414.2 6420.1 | 6.72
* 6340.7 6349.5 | 6.86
